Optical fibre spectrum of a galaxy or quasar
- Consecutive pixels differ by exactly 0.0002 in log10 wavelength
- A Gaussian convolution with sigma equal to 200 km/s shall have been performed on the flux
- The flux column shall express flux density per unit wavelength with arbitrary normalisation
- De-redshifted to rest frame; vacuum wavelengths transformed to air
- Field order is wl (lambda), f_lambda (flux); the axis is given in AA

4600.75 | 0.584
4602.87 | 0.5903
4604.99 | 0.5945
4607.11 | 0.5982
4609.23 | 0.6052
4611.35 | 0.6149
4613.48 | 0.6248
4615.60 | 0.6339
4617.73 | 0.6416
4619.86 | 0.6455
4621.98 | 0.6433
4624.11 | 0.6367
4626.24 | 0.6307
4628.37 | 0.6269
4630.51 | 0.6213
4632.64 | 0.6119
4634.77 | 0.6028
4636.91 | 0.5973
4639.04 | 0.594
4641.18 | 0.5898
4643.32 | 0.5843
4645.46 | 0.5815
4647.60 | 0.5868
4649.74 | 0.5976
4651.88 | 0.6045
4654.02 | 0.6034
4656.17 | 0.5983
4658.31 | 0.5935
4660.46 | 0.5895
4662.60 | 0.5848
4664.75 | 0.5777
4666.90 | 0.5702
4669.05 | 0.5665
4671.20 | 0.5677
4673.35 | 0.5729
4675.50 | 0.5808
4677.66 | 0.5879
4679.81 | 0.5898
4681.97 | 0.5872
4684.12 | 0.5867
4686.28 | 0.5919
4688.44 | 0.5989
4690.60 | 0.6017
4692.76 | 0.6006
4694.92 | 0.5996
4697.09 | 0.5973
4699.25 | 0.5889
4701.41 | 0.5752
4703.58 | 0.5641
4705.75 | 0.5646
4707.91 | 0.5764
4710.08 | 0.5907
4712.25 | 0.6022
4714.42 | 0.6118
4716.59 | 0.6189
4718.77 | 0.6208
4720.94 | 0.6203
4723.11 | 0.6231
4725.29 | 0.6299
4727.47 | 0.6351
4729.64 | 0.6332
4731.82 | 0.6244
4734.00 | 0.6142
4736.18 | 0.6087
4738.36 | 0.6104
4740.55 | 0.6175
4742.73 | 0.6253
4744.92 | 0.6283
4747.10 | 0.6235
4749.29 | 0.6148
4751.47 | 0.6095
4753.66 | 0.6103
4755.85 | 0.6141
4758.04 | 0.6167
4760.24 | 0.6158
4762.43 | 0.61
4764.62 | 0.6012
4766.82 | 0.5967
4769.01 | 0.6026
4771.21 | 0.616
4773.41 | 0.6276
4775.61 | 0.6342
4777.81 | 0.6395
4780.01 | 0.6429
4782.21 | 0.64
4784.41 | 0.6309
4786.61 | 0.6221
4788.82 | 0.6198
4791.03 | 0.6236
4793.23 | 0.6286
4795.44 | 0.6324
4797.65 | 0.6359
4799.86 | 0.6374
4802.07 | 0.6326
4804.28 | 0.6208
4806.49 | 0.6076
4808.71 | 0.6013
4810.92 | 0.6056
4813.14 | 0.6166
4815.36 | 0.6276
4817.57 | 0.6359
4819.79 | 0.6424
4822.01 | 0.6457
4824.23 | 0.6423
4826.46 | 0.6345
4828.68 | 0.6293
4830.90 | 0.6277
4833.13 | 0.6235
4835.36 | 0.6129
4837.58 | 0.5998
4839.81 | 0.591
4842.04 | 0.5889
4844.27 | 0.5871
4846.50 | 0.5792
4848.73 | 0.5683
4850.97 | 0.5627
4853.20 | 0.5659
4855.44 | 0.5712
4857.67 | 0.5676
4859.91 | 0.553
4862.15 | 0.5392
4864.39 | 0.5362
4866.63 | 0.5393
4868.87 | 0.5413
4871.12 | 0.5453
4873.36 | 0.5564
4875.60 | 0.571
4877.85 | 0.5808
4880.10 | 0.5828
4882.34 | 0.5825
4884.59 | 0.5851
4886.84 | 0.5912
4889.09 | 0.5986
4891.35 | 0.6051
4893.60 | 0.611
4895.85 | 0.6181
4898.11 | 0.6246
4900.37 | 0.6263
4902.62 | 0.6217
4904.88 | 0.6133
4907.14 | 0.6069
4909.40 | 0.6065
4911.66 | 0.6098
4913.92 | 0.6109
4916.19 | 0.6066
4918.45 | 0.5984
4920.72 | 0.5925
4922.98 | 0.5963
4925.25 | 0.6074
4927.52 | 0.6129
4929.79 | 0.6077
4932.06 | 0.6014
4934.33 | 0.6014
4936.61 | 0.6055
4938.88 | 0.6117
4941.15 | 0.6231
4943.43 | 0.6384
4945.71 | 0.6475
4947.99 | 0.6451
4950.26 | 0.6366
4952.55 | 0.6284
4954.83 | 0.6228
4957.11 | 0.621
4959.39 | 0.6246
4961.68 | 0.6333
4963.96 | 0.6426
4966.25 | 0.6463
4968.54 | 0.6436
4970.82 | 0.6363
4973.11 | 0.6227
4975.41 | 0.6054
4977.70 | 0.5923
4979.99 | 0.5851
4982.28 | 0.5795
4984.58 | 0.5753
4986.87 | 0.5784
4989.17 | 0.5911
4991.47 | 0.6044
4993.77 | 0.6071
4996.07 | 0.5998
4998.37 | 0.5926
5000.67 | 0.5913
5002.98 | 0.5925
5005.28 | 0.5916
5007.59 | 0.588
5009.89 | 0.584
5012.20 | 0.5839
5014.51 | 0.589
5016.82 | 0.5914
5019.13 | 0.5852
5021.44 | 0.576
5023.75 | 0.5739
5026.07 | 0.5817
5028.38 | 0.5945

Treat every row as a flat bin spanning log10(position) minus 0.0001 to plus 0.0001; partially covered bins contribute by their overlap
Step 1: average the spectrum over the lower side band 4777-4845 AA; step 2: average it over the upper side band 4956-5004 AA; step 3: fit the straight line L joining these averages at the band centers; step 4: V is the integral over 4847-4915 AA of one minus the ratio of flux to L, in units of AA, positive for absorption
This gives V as 3.7 AA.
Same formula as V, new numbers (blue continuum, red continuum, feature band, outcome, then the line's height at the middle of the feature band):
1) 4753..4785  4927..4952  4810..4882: 3.6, 0.62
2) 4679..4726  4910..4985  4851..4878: 2.4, 0.609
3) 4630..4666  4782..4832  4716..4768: -0.3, 0.614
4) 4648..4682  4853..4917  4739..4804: -4.1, 0.586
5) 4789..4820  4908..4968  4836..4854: 1.2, 0.623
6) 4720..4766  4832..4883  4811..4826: -1.2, 0.587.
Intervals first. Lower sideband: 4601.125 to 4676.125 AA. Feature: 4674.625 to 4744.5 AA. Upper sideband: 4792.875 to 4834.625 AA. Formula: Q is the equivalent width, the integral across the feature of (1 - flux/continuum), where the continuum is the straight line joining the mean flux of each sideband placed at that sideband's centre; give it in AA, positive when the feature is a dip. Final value 1.1 AA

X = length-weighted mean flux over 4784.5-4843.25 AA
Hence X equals 0.623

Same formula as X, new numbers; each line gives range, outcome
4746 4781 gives 0.617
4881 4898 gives 0.6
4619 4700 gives 0.597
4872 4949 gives 0.606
